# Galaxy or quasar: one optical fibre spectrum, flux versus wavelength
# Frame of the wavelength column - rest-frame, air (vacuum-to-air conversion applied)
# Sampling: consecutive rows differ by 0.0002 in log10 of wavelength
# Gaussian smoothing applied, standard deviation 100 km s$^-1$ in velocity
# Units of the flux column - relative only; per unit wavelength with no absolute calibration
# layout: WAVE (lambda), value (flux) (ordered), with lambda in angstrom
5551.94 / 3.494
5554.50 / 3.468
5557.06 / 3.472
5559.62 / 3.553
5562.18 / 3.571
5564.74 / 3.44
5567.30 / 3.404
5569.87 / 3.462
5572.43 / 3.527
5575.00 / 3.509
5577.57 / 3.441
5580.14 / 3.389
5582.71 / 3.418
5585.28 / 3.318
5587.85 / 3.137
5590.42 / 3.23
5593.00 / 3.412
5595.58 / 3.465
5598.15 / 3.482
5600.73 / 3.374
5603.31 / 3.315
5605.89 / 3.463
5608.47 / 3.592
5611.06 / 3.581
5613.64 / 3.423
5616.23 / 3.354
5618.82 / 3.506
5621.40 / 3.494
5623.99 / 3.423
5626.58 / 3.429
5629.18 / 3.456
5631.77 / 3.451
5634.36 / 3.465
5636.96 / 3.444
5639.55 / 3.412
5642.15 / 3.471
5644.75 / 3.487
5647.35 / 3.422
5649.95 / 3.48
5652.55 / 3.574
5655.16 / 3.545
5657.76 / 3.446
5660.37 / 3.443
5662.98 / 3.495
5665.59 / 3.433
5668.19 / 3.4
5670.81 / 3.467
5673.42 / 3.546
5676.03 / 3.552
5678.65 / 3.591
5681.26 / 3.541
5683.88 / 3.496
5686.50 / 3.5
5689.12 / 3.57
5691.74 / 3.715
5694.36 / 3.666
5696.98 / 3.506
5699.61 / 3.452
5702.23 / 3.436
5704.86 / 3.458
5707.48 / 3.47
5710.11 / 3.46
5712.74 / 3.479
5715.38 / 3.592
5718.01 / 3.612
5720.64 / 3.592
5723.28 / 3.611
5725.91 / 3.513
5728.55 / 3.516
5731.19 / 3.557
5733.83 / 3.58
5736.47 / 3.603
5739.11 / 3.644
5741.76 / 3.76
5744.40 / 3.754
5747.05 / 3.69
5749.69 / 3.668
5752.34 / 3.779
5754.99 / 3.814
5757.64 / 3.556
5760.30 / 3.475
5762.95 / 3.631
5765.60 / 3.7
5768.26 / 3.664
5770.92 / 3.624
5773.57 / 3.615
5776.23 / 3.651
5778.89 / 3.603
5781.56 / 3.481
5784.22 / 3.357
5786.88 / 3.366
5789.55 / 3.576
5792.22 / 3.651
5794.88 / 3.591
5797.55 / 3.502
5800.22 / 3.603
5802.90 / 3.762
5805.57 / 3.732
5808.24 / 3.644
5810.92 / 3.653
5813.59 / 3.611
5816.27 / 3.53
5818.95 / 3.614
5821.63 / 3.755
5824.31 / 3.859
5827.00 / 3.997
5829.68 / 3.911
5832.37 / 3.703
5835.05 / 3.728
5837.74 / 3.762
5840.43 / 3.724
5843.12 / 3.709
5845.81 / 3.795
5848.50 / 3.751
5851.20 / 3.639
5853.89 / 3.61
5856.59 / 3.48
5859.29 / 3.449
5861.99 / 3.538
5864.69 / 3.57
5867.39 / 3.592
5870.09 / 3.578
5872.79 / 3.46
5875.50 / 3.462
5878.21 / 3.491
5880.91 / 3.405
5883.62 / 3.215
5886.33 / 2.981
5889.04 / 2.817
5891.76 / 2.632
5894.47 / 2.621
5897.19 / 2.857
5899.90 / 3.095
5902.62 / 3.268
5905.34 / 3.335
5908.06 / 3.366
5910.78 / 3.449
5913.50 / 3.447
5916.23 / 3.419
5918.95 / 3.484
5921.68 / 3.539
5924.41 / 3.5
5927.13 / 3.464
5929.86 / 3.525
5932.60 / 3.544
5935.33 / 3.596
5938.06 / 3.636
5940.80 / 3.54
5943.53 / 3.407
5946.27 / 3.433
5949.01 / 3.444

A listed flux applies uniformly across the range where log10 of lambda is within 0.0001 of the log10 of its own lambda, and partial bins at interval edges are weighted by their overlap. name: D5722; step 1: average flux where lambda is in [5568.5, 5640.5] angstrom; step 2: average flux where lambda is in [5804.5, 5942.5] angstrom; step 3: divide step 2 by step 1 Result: 1.0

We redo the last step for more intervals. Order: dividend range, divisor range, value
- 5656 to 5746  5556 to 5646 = 1.03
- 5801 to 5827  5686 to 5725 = 1.04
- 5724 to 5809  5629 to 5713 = 1.03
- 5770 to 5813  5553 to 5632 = 1.04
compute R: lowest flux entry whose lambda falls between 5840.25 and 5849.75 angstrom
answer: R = 3.709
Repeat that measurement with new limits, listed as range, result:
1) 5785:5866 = 3.366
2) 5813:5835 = 3.53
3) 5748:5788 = 3.357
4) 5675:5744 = 3.436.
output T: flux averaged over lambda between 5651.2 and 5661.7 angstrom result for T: 3.5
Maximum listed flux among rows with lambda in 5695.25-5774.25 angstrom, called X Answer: 3.814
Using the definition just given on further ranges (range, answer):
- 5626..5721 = 3.715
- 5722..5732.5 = 3.611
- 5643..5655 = 3.574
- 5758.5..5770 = 3.7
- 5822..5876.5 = 3.997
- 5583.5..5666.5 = 3.592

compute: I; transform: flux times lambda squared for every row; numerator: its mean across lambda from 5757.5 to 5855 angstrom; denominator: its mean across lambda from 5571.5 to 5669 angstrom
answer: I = 1.1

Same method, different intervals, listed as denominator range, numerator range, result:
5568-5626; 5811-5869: 1.17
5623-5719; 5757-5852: 1.09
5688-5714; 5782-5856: 1.09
